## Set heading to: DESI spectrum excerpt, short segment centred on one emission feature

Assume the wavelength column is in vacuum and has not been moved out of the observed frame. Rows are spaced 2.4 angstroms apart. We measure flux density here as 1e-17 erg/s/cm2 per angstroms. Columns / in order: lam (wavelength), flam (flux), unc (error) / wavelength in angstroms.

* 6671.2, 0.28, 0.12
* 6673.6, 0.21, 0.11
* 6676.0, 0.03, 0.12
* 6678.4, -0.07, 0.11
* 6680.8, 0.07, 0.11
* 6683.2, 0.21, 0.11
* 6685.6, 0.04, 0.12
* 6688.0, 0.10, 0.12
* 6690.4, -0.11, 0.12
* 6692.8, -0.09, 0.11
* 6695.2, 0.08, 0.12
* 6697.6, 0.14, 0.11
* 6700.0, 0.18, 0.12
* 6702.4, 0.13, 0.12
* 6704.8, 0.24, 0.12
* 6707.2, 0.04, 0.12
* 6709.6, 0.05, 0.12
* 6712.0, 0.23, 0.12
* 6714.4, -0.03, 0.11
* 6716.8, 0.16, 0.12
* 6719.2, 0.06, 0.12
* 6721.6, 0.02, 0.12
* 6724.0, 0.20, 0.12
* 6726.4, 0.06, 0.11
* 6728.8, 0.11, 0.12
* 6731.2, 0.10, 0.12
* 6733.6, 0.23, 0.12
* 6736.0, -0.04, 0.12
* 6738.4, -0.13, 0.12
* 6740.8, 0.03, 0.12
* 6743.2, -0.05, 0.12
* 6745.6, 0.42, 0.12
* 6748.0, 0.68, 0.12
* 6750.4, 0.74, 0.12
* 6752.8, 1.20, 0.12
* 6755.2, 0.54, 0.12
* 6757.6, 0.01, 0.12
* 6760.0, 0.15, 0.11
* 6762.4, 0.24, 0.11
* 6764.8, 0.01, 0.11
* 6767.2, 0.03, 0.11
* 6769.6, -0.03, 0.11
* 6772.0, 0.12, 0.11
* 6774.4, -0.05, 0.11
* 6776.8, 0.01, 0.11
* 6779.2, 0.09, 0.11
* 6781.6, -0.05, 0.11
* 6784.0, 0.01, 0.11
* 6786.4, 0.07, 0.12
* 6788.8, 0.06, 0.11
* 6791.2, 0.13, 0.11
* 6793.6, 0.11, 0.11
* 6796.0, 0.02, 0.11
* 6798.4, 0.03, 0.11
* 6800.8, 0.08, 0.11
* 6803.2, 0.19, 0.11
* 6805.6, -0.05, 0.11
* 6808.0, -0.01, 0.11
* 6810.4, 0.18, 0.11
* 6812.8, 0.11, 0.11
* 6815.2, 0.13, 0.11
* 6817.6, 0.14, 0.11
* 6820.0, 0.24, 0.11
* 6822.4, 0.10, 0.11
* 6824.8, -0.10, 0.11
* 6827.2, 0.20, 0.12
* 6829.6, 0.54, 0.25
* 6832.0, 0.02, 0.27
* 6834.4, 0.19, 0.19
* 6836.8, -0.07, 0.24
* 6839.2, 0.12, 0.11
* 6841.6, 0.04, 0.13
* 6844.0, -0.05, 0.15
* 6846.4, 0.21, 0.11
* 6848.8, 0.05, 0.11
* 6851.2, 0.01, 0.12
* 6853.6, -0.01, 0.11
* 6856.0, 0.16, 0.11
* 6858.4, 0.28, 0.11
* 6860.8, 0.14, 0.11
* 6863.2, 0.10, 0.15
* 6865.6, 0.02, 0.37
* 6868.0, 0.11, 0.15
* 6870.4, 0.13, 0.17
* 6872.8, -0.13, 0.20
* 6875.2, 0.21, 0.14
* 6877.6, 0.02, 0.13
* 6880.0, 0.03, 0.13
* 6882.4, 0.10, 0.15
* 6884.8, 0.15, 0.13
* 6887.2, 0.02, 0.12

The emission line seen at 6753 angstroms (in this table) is [O II] 3727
